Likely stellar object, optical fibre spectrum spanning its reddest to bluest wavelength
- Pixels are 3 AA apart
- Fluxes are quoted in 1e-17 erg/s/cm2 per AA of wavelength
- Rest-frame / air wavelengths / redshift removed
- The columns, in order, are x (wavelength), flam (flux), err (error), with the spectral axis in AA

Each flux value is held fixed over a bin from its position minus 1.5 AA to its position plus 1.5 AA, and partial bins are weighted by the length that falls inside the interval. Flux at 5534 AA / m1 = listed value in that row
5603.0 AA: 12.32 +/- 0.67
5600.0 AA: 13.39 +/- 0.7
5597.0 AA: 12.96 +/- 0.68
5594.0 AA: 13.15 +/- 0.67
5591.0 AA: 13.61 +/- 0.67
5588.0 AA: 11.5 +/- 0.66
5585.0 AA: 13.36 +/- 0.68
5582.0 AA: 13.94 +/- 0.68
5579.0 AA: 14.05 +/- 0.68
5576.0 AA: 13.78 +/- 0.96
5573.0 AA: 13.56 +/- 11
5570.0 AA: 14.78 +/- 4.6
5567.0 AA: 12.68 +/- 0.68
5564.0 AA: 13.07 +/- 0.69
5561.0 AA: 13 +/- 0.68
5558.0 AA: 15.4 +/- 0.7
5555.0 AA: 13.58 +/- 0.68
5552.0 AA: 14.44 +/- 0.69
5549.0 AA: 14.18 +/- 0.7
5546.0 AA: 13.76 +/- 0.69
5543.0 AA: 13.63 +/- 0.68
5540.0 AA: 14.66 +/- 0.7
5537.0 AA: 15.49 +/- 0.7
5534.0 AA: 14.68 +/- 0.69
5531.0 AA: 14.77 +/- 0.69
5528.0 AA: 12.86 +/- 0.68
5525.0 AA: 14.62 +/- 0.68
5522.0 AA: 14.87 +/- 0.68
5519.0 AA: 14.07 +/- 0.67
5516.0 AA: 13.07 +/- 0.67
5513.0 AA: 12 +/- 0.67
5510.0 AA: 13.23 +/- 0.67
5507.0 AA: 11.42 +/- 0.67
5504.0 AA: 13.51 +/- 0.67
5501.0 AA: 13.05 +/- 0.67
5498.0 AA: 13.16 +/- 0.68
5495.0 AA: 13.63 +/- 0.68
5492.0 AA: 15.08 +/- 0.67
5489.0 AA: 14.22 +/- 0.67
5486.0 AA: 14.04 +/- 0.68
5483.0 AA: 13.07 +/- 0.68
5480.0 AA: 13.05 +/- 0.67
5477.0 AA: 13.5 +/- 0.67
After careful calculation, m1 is 14.68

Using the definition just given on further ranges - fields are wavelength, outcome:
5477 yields 13.5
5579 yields 14.05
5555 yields 13.58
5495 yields 13.63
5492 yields 15.08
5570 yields 14.78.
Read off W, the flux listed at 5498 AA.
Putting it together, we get 13.16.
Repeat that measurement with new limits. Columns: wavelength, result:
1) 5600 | 13.39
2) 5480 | 13.05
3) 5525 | 14.62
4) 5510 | 13.23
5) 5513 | 12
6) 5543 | 13.63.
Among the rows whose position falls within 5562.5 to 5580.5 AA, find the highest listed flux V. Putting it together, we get 14.78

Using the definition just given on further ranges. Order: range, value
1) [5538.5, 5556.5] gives 14.66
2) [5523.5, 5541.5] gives 15.49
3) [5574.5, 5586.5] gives 14.05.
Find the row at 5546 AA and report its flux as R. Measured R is 13.76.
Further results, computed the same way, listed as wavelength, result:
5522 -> 14.87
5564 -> 13.07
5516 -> 13.07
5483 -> 13.07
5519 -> 14.07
